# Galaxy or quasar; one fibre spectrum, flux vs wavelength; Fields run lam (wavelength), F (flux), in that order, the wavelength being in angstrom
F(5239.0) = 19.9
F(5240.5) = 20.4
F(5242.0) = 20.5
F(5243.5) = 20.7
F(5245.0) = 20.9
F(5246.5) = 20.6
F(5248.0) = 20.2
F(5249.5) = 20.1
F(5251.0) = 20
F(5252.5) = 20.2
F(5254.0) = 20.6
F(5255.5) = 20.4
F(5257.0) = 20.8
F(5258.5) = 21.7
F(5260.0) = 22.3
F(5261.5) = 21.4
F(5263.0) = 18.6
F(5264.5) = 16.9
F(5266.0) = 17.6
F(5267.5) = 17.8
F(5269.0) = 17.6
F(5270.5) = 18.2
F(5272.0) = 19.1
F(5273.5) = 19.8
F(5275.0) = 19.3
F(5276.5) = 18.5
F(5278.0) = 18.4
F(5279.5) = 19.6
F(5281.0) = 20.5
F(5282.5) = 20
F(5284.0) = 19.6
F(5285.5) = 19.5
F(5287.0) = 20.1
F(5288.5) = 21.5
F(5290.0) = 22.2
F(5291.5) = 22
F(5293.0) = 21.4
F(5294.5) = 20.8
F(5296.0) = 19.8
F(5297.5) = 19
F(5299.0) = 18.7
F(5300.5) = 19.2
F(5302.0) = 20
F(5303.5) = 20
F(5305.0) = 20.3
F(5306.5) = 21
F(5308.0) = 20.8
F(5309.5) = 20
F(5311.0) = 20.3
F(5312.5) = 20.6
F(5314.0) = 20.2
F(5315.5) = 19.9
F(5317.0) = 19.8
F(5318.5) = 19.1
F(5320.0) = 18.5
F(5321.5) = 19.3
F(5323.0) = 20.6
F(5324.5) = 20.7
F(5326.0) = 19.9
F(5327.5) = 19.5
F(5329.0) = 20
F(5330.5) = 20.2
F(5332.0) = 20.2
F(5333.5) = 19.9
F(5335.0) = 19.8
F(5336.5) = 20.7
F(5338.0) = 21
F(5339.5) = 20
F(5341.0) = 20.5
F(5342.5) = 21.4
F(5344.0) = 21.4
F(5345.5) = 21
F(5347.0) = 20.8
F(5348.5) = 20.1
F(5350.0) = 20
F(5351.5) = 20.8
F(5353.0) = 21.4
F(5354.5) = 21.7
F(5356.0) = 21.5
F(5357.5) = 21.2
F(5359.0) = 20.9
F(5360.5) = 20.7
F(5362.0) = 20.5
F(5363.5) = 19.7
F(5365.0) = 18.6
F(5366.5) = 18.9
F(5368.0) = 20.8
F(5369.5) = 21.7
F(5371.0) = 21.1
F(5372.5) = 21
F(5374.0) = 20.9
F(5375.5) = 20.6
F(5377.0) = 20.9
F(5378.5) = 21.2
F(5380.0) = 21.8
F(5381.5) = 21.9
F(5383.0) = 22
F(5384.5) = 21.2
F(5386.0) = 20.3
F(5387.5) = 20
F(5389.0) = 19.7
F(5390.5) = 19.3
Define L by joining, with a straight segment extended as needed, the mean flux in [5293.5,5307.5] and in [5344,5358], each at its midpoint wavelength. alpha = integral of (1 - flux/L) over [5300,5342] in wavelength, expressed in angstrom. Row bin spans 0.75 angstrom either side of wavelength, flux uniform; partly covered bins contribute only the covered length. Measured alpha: 0.5 angstrom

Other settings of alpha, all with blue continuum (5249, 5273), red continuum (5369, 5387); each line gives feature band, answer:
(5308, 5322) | 0.4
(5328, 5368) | 0.5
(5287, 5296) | -0.6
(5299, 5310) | 0.0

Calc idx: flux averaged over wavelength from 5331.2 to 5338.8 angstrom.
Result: 20.3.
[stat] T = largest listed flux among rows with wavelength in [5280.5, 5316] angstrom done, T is 22.2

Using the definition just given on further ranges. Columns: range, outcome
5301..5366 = 21.7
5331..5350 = 21.4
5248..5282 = 22.3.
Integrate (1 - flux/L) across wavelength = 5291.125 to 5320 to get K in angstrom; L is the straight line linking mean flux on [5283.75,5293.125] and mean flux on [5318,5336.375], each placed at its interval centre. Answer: 0.5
